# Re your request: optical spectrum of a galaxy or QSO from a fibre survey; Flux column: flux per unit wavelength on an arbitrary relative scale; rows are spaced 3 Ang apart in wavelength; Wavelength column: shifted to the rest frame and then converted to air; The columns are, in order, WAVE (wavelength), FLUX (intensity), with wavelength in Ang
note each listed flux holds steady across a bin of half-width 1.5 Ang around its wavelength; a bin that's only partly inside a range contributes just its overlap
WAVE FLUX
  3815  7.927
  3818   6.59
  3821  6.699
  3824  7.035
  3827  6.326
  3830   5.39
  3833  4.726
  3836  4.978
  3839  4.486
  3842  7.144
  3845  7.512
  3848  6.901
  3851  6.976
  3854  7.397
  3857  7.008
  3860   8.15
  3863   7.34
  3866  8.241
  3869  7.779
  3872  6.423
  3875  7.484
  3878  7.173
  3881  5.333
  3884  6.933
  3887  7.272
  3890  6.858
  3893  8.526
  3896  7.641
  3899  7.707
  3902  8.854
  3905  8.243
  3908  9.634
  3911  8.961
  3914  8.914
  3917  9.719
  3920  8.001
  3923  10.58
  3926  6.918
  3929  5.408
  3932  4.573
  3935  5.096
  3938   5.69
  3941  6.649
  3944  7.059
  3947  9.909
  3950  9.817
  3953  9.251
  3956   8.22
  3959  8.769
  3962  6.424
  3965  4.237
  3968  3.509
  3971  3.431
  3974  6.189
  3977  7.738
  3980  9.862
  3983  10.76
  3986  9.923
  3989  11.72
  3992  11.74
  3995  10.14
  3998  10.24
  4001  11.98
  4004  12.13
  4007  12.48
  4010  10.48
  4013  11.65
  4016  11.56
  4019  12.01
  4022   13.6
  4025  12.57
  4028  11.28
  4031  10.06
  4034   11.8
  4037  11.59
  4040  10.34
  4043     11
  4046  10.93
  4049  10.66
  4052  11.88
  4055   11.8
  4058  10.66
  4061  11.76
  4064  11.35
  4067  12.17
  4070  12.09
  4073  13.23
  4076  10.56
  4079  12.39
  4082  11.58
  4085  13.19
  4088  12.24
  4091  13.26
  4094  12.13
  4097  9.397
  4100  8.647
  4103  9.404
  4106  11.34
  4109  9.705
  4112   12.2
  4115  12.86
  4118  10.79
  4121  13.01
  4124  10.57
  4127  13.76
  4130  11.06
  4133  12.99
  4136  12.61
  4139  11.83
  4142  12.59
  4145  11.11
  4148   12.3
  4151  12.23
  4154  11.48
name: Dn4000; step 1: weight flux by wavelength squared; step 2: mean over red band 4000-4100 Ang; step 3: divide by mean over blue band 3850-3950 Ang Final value 1.66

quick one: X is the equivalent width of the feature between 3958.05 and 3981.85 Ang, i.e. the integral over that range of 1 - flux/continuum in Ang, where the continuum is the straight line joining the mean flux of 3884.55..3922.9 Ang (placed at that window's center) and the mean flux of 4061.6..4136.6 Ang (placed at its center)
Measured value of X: 8.12 Ang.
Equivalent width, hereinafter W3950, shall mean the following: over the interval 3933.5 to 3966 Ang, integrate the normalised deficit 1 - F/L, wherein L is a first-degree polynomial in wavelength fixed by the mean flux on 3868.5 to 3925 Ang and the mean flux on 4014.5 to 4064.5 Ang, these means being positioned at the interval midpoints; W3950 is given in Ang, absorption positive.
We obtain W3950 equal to 6.5 Ang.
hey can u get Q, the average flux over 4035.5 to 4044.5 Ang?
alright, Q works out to 11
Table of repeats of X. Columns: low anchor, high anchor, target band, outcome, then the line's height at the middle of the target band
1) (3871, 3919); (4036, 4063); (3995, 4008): -1.7 Ang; 10.1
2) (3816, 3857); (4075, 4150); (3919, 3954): 3.9 Ang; 8.29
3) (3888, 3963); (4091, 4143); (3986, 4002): -3.2 Ang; 9.19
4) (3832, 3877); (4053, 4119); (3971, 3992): 0.7 Ang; 9.41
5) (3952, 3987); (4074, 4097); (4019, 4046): -4.6 Ang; 9.87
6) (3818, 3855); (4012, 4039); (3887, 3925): -1.1 Ang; 8.31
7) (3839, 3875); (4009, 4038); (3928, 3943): 6.1 Ang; 9.33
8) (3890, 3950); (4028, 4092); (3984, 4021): -4.8 Ang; 10.1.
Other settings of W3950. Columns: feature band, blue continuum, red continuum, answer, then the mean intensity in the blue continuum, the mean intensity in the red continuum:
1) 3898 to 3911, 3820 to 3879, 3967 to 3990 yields -2.58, 6.76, 7.9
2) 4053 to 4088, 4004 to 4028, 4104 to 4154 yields 0.14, 12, 11.9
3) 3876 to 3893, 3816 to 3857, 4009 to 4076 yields 1.53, 6.36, 11.6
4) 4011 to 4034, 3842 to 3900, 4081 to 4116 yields -4.22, 7.29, 11.3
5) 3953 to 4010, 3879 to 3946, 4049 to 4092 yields 3.65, 7.5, 11.9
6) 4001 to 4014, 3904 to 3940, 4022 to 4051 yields -1.73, 7.62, 11.3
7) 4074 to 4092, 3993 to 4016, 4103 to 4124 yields -1.29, 11.3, 11.4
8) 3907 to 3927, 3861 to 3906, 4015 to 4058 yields -1.61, 7.45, 11.5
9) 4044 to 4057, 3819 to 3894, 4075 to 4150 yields -0.98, 6.79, 11.7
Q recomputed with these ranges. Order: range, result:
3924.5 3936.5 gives 5.5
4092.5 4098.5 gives 10.8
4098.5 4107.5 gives 9.8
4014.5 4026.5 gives 12.4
